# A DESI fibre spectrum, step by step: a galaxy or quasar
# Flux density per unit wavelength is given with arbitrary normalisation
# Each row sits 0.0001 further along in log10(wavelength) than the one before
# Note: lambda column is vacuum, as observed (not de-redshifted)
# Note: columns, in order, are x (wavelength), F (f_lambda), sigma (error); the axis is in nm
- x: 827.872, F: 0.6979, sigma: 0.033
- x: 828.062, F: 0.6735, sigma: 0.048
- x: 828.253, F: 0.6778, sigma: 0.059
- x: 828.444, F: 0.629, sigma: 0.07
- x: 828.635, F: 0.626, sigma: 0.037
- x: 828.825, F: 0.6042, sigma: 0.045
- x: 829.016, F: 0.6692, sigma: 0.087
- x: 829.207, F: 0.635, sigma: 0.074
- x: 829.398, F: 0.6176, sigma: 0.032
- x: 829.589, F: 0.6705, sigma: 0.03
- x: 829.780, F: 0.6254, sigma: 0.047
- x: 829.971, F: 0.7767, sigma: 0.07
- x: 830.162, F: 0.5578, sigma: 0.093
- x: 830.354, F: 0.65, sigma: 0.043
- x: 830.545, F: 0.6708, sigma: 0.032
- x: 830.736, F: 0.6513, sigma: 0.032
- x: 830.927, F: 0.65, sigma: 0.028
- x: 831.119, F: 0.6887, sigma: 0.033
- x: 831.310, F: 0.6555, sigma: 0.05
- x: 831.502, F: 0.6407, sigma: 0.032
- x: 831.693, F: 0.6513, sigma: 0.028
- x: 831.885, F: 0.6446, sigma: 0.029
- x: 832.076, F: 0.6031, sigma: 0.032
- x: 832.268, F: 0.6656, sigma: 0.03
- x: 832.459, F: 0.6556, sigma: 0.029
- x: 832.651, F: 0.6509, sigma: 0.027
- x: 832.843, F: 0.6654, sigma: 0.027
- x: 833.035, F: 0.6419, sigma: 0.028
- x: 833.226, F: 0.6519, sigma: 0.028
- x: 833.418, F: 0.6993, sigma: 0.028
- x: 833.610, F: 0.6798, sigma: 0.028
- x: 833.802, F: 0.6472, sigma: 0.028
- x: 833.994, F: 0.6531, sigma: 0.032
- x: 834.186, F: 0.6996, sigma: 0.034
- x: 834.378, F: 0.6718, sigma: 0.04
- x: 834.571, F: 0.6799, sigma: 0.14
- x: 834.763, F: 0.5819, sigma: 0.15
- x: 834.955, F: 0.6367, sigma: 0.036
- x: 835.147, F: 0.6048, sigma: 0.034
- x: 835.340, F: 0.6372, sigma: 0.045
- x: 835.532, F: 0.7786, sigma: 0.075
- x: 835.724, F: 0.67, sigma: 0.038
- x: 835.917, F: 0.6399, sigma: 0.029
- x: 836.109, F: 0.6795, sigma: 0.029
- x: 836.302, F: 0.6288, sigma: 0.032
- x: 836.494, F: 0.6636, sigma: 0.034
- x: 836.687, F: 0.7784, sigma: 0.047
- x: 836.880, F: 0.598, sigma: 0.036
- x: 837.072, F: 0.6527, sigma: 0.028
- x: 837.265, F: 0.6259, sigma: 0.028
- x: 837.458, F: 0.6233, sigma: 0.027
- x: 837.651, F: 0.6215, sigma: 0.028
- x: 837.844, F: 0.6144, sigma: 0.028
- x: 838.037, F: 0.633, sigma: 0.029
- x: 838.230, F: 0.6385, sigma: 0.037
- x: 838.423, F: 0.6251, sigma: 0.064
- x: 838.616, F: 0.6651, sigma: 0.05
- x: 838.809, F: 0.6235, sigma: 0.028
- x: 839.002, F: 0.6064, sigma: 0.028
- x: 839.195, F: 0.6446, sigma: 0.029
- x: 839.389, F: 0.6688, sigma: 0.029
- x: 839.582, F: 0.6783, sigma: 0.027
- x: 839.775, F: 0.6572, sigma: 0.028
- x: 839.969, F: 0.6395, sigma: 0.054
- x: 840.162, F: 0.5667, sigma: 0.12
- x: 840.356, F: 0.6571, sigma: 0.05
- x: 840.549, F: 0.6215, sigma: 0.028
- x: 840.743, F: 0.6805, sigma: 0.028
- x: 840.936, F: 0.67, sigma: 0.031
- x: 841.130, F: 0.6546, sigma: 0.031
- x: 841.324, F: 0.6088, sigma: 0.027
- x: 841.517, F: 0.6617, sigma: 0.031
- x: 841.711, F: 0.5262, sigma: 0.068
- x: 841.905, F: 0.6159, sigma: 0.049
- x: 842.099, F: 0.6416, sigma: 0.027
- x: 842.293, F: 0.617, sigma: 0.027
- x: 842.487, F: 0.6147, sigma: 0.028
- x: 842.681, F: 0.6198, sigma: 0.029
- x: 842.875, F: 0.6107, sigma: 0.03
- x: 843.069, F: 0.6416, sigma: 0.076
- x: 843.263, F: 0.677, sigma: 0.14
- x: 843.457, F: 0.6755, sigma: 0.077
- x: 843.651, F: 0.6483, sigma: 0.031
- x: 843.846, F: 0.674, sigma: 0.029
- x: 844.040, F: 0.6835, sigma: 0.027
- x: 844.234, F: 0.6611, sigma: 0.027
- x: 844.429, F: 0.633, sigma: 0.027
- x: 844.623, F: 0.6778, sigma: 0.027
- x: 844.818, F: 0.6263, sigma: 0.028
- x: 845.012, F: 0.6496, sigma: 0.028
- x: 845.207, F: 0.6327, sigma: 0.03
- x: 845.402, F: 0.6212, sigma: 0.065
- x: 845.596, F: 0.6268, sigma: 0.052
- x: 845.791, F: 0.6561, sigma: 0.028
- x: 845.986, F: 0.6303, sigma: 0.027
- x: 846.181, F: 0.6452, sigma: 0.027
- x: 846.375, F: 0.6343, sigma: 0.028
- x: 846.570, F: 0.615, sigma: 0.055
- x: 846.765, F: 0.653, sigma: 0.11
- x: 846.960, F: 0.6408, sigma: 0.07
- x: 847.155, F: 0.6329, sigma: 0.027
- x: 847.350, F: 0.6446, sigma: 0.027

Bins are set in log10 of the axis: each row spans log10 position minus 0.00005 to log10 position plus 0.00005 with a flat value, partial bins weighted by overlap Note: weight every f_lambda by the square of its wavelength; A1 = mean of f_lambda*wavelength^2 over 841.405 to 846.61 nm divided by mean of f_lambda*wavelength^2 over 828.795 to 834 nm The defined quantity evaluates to 1.01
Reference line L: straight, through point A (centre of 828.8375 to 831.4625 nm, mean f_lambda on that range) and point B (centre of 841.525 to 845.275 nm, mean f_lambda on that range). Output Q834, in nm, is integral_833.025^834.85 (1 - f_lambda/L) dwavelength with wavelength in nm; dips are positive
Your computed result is -0.04 nm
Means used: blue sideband 0.653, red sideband 0.639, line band 0.662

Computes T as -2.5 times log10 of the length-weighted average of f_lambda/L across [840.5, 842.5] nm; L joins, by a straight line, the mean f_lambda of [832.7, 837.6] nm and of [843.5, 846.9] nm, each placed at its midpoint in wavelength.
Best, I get 0.037 mag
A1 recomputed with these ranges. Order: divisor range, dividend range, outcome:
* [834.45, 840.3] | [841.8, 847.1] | 1.01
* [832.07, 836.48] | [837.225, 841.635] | 0.98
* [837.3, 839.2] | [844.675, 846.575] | 1.03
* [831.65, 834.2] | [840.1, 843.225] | 0.98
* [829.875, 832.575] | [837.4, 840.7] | 0.99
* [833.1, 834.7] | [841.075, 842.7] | 0.94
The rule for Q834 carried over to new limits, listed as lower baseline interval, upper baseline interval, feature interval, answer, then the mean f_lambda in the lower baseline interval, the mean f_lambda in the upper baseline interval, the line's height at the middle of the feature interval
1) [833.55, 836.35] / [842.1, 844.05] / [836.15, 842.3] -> 0.12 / 0.659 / 0.644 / 0.652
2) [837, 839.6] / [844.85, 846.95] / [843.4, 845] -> -0.06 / 0.636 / 0.636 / 0.636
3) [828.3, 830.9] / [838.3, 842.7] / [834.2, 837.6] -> -0.10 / 0.646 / 0.633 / 0.639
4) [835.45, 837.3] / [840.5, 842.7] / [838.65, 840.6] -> 0.02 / 0.672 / 0.628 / 0.645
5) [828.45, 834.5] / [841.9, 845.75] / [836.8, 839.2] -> 0.07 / 0.654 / 0.643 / 0.648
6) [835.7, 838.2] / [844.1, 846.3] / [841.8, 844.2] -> 0.00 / 0.647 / 0.643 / 0.644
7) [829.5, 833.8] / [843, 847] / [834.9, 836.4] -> -0.01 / 0.656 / 0.648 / 0.654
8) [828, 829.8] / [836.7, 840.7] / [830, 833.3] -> -0.04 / 0.643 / 0.637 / 0.641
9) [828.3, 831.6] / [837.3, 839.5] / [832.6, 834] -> -0.04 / 0.649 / 0.633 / 0.642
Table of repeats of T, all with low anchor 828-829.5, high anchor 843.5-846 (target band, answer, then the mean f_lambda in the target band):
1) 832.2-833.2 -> -0.022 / 0.656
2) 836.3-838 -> -0.001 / 0.646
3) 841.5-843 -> 0.063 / 0.611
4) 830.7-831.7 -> -0.025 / 0.657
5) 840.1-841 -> 0.010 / 0.641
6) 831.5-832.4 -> 0.000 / 0.642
